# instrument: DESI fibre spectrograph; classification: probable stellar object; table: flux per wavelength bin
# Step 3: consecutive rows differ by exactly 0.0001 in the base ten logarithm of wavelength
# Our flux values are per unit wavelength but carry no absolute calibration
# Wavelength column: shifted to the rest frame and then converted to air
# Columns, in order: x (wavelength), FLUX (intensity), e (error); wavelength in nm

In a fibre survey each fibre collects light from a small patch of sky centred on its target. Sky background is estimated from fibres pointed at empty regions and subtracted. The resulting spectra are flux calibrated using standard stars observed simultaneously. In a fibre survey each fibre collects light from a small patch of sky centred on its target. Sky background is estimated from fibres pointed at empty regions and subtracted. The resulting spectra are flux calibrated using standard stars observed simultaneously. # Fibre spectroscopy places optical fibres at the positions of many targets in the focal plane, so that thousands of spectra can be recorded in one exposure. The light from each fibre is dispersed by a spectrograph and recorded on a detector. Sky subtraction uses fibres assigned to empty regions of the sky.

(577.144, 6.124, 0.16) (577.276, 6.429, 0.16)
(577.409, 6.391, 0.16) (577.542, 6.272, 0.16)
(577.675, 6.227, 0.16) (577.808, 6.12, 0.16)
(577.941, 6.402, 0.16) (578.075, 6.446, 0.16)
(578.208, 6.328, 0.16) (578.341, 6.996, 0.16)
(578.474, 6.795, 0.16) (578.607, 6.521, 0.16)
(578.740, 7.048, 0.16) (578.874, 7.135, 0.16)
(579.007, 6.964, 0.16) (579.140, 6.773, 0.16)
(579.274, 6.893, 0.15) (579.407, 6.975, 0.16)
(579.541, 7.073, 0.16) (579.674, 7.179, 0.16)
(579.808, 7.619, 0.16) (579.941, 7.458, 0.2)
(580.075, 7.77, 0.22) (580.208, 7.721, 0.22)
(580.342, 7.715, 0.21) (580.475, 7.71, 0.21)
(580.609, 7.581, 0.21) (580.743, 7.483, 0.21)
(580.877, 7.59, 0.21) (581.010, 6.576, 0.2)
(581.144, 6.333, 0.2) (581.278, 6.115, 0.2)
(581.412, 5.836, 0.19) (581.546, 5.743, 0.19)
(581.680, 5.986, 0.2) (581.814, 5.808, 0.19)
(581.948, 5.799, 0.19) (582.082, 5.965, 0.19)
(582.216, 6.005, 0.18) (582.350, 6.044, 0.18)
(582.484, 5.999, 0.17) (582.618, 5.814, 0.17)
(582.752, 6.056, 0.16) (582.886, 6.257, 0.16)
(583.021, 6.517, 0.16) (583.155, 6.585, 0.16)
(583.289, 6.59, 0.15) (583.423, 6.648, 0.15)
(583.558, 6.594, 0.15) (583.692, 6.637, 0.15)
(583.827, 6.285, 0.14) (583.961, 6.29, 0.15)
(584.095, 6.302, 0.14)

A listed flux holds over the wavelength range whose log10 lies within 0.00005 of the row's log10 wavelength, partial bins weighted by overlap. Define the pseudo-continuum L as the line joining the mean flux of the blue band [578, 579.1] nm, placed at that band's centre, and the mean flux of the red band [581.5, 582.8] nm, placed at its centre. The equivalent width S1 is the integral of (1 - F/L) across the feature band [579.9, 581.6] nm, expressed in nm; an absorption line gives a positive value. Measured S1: -0.21 nm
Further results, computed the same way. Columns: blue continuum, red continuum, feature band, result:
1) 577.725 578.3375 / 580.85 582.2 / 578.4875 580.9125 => -0.39 nm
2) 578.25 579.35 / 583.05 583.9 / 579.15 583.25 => 0.03 nm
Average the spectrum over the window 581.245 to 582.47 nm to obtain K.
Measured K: 5.92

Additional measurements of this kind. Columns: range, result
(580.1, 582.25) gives 6.65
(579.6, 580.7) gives 7.59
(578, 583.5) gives 6.69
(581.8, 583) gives 6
